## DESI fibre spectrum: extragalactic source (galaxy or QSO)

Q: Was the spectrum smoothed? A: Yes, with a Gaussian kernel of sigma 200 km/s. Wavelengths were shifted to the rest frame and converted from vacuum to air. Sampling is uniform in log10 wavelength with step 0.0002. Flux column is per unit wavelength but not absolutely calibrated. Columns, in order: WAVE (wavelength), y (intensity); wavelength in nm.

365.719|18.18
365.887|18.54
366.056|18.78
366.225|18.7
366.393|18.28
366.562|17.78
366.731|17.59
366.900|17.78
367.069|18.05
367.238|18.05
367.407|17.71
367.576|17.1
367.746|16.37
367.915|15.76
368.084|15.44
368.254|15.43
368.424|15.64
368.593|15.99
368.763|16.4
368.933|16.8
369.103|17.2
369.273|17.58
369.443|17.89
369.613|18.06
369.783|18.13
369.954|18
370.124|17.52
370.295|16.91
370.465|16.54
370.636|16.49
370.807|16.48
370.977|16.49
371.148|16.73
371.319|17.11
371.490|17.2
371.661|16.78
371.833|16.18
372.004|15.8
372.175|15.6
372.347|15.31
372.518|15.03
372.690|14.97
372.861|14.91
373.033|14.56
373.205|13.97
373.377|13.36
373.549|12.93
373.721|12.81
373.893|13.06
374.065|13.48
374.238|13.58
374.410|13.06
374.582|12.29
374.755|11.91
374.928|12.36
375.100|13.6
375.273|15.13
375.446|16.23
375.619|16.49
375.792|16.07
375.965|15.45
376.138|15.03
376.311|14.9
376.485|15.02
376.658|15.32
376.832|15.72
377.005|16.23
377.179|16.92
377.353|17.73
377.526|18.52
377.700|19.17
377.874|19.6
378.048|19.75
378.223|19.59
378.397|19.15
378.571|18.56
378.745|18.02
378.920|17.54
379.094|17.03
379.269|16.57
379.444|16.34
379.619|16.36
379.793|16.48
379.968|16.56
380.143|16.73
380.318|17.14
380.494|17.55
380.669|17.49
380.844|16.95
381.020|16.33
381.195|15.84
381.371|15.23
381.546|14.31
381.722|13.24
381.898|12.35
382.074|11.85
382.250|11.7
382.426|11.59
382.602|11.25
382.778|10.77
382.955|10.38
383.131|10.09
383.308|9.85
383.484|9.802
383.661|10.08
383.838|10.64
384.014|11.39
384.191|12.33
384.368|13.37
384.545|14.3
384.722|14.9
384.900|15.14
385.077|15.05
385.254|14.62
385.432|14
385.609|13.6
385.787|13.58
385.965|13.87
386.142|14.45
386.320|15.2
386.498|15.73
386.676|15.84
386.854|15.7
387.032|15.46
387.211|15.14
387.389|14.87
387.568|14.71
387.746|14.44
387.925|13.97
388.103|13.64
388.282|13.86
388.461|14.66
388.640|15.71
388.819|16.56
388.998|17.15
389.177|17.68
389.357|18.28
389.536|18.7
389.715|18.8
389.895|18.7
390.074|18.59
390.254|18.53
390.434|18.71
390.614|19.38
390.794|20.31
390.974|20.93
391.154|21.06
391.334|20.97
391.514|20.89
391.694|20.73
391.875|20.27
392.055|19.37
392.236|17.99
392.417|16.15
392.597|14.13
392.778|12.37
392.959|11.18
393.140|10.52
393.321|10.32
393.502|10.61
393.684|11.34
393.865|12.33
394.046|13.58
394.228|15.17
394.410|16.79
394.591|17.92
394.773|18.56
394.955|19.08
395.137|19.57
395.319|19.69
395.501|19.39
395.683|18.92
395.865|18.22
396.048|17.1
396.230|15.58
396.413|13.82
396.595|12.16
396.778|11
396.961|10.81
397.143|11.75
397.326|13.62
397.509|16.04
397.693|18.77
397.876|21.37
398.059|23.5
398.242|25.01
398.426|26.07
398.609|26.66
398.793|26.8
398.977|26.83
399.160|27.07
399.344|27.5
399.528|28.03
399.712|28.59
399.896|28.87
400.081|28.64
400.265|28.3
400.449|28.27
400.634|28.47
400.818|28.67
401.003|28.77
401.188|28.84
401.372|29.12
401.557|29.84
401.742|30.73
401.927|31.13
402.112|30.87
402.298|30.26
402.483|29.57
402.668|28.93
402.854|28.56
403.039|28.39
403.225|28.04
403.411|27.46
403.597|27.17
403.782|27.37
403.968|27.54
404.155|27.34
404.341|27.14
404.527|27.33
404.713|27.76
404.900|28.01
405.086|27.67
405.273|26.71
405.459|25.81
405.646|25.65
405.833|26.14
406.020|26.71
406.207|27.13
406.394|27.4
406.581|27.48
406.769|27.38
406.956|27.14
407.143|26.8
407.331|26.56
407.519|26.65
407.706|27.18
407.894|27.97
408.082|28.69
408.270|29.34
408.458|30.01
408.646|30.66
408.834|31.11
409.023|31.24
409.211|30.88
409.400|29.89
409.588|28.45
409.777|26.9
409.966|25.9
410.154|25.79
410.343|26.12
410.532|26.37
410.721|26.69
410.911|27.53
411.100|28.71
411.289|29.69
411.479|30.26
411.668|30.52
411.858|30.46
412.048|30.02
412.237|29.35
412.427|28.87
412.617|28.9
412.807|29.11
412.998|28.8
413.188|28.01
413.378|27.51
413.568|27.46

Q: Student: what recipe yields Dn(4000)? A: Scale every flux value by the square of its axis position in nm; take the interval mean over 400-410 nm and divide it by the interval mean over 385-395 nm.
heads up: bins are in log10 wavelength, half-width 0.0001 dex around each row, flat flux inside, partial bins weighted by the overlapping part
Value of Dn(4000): 1.89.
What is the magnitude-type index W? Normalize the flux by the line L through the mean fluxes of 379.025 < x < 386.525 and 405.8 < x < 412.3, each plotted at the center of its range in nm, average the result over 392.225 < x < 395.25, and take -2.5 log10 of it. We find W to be 0.35 mag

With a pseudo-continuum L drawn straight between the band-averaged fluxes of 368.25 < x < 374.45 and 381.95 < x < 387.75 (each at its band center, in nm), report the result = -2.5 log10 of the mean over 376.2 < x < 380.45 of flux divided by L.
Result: -0.194 mag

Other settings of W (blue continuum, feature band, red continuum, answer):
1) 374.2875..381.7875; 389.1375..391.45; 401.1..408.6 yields 0.12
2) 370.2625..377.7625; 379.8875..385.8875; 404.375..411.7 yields 0.34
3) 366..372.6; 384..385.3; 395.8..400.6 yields 0.36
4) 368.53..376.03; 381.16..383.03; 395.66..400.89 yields 0.39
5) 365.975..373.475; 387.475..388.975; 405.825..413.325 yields 0.43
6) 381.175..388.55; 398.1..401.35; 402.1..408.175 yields -0.17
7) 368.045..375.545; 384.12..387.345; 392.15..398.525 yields 0.09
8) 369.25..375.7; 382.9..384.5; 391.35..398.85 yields 0.42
